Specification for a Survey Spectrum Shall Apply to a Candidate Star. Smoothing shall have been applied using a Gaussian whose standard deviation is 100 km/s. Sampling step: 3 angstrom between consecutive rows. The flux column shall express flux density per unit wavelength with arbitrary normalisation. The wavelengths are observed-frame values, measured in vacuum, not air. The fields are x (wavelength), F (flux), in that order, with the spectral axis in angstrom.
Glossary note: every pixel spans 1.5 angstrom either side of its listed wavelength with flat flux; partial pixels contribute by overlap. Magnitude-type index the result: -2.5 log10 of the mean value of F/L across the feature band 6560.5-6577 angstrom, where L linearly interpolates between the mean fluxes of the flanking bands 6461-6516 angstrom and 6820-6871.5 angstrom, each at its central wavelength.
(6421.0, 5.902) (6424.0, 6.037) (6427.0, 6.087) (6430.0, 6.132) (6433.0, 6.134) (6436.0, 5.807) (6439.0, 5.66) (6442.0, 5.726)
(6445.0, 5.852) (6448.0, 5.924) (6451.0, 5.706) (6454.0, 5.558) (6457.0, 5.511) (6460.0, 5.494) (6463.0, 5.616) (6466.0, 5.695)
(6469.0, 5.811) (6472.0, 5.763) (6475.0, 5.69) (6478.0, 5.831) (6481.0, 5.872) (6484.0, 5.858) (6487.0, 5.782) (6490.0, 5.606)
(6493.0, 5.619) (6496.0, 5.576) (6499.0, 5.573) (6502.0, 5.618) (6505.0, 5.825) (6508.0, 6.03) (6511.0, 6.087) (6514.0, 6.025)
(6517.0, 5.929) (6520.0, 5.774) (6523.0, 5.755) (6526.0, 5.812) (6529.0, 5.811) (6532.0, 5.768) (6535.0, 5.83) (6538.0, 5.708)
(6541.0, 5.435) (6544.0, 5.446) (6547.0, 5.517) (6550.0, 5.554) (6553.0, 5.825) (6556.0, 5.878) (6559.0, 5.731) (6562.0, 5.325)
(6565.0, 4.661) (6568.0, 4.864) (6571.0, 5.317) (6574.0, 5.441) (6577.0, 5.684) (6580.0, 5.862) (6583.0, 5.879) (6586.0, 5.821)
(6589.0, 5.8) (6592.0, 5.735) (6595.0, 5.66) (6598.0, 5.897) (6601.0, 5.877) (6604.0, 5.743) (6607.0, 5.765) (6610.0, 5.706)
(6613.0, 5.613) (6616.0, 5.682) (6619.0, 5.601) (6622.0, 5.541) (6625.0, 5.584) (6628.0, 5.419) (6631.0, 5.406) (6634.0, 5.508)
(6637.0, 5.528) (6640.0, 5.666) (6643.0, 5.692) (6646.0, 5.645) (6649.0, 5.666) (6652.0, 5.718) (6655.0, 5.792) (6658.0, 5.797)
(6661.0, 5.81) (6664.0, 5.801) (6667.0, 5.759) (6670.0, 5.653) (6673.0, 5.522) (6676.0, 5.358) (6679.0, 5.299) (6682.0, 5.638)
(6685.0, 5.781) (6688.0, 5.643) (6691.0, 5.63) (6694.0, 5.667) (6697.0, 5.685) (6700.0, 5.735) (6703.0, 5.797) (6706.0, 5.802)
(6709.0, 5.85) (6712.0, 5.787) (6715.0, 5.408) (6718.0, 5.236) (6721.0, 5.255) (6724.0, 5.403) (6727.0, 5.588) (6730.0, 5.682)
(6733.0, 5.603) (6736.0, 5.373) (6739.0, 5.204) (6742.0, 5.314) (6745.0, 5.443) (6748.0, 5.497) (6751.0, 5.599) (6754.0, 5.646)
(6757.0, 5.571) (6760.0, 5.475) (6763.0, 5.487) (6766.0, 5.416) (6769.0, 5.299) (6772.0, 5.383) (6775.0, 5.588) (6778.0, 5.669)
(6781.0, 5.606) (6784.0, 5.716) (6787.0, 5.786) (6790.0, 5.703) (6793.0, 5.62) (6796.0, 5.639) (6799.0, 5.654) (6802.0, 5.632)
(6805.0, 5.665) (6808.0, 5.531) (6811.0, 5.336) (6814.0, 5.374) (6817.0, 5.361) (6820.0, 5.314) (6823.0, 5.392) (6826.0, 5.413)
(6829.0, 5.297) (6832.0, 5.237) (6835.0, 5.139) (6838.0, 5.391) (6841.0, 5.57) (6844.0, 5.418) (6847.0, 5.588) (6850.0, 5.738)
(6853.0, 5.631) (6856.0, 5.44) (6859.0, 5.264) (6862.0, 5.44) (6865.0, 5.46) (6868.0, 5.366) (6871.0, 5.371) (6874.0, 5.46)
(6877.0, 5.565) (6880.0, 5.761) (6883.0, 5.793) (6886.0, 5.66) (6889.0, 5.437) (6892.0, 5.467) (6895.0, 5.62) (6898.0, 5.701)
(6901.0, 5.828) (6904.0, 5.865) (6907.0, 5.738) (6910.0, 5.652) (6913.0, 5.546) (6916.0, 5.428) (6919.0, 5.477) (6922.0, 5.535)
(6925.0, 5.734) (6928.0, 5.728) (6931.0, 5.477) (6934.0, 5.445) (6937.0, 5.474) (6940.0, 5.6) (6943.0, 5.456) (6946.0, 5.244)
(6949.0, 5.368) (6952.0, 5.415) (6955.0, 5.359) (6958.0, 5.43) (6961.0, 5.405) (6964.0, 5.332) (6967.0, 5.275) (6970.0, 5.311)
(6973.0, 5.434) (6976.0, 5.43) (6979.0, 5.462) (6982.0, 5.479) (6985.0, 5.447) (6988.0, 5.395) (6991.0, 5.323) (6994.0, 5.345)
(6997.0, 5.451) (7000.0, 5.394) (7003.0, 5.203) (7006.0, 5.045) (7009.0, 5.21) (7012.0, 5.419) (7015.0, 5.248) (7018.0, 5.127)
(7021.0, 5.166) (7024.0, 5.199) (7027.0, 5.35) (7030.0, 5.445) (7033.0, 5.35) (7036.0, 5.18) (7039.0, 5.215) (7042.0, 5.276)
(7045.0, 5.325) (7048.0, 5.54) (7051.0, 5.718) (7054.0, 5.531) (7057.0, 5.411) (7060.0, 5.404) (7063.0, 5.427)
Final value 0.10 mag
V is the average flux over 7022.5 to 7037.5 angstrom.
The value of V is 5.3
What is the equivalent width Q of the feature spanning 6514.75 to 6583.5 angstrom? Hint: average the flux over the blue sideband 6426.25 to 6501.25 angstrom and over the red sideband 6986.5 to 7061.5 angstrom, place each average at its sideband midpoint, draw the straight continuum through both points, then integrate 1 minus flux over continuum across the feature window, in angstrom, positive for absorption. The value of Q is 1.0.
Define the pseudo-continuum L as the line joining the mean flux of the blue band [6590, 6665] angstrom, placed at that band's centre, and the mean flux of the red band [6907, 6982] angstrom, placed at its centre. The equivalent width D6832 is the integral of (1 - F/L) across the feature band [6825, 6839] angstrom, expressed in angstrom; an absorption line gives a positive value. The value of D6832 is 0.6 angstrom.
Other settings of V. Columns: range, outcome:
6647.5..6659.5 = 5.74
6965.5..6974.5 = 5.34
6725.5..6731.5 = 5.64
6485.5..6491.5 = 5.69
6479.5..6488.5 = 5.84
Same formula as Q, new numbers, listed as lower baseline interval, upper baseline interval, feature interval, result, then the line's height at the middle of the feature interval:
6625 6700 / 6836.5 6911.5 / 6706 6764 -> 1.1 angstrom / 5.61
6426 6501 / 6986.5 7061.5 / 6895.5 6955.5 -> -1.7 angstrom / 5.4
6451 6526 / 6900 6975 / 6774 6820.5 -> 0.0 angstrom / 5.58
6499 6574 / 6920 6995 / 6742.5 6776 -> 0.3 angstrom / 5.53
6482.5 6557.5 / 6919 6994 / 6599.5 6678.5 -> 0.3 angstrom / 5.66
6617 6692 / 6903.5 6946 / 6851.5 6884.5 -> 0.4 angstrom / 5.58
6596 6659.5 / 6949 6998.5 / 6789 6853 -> 0.4 angstrom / 5.51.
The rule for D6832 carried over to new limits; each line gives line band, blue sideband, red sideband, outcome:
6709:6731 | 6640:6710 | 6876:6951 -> 0.6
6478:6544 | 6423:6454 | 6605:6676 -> 0.3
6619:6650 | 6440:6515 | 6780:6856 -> 0.4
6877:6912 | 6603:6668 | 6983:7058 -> -1.5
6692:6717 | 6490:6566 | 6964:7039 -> -0.7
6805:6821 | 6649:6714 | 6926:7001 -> 0.4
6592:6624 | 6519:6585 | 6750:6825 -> -0.8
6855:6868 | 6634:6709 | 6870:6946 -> 0.5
